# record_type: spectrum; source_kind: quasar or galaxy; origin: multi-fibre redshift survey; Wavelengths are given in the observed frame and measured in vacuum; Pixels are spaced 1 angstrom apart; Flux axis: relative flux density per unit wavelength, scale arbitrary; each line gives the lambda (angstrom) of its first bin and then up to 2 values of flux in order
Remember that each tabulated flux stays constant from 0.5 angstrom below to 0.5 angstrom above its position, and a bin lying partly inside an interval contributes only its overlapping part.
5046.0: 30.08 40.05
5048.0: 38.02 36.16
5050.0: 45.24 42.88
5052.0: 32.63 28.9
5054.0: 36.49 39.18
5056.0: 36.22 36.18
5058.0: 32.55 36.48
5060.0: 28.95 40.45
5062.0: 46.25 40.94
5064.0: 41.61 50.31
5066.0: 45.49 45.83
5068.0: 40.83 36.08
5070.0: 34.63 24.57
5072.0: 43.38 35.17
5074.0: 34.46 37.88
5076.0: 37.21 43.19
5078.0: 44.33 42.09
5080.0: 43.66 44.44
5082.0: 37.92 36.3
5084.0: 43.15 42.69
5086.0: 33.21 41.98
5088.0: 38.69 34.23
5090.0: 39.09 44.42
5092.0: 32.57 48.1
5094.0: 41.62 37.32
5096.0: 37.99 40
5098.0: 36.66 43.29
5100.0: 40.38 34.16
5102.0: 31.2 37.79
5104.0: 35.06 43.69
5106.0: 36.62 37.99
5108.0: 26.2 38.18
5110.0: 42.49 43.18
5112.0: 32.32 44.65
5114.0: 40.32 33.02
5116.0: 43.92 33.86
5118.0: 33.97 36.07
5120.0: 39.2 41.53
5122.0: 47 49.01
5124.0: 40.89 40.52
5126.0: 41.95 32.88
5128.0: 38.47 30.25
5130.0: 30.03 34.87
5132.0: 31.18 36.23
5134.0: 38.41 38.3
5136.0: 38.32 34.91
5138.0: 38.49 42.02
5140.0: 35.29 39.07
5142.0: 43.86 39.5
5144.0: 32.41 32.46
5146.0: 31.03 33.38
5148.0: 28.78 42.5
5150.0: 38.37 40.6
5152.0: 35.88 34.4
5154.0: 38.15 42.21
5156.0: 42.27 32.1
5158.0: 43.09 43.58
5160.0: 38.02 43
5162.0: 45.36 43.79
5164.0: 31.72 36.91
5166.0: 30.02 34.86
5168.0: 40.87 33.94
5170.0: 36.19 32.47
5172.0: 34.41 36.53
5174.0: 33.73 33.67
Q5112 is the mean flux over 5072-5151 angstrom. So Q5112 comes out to 38.2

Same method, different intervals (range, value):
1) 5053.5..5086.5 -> 39.2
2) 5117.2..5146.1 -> 37.6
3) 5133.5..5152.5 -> 37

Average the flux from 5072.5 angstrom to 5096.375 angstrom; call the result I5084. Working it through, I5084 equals 39.7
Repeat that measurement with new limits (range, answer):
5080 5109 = 38.5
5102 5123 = 38.4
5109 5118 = 38.9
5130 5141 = 36.6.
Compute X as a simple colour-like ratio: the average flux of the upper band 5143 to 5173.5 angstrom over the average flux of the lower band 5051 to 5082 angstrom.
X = 0.96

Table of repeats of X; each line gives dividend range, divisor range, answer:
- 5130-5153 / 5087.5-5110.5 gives 0.95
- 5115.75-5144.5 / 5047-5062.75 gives 1.02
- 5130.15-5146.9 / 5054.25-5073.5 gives 0.94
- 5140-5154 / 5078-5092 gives 0.91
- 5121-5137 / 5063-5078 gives 0.96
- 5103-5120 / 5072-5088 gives 0.94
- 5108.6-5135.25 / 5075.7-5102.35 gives 0.96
